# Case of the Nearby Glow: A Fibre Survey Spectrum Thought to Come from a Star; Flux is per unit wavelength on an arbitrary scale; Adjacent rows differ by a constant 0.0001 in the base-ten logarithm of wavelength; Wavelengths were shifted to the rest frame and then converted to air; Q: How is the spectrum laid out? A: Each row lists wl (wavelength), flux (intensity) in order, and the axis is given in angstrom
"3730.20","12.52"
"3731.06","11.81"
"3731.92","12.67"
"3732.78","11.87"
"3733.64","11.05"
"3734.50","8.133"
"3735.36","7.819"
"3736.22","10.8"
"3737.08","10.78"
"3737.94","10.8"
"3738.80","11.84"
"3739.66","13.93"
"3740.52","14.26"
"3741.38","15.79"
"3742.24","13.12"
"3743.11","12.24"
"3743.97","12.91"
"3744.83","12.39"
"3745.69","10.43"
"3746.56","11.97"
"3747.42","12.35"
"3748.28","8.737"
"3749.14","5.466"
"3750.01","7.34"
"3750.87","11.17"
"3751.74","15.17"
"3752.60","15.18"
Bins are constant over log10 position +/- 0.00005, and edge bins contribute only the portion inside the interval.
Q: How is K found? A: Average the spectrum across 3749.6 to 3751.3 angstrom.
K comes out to 9.3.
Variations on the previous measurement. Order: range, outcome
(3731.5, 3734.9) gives 10.9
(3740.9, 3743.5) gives 13.7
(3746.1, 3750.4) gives 9.18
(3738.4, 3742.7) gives 13.8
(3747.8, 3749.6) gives 7.25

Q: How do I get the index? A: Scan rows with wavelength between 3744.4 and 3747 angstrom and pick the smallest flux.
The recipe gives 10.43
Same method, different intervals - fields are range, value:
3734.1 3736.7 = 7.819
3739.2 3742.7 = 13.12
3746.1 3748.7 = 8.737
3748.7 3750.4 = 5.466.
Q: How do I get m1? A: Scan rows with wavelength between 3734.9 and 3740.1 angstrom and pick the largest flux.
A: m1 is 13.93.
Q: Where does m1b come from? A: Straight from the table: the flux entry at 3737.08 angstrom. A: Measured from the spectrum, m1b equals 10.78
